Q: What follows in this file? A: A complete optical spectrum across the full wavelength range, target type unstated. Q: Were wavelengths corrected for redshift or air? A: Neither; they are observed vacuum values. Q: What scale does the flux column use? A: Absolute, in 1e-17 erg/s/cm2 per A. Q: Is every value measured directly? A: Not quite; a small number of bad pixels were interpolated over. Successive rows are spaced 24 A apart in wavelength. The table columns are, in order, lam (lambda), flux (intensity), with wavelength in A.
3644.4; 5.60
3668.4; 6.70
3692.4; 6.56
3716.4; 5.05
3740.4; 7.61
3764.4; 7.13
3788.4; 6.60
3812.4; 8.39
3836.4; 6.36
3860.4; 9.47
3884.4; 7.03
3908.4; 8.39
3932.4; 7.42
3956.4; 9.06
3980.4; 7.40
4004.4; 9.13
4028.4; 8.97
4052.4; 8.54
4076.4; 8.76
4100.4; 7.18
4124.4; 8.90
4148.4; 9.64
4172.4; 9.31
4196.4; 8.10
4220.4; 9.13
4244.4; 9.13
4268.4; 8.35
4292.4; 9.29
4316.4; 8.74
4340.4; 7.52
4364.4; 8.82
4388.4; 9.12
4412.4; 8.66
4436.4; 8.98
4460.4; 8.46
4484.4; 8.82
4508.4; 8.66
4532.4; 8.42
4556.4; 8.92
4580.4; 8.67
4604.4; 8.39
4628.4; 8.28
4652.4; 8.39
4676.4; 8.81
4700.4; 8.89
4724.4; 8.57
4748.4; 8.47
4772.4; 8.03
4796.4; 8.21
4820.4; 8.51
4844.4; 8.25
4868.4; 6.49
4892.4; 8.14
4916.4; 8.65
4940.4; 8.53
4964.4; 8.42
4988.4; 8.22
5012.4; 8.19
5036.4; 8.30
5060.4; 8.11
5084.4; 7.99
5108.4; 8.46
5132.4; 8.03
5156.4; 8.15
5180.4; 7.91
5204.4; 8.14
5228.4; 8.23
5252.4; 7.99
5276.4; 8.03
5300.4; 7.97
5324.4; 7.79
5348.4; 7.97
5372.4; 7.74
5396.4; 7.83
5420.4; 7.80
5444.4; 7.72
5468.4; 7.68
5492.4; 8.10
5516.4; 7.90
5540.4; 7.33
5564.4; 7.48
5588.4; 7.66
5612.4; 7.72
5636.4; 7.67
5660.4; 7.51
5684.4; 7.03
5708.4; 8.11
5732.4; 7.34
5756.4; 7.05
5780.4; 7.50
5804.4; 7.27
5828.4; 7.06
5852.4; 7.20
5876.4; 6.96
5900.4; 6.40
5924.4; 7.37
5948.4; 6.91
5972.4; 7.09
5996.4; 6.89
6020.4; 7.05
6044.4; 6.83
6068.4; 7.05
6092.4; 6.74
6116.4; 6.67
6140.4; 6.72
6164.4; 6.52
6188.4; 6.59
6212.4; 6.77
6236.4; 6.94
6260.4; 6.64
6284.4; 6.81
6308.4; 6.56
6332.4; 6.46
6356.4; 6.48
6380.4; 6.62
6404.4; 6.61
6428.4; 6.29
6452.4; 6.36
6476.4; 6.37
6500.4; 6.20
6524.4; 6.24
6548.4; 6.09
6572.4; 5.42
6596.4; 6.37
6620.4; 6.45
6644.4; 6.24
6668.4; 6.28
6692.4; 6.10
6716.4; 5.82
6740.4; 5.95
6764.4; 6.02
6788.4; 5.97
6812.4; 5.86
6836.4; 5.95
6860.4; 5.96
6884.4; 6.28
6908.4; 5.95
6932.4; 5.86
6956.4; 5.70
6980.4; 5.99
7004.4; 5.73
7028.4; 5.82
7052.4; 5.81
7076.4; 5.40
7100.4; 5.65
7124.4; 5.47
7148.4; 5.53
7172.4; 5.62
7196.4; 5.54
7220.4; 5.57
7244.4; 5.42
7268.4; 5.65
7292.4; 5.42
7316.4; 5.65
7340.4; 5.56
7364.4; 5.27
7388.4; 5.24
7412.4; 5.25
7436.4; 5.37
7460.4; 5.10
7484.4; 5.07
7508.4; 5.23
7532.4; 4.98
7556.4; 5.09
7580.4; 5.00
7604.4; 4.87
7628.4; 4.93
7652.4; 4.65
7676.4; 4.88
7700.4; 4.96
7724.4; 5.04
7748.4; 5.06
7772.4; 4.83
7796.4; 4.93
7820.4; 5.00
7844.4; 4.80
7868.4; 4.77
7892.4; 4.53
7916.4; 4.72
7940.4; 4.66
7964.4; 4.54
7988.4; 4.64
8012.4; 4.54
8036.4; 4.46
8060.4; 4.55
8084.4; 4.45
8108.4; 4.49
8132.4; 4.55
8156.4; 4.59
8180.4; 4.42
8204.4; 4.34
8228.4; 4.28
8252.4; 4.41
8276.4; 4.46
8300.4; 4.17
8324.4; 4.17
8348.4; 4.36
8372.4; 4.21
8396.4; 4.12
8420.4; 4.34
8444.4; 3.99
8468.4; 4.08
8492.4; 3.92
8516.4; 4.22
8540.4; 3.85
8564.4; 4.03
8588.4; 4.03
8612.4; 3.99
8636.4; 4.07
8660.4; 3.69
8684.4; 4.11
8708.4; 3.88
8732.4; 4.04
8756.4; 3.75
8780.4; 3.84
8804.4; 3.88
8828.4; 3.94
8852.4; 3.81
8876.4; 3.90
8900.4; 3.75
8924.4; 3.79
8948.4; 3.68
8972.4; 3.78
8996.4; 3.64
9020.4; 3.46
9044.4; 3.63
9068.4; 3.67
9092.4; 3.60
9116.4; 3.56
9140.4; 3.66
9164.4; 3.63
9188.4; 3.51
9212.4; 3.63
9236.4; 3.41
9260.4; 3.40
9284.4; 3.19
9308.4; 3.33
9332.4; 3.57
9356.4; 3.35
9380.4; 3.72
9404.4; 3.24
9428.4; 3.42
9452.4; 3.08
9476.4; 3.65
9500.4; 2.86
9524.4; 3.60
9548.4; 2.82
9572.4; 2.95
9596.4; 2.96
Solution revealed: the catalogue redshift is 0.000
